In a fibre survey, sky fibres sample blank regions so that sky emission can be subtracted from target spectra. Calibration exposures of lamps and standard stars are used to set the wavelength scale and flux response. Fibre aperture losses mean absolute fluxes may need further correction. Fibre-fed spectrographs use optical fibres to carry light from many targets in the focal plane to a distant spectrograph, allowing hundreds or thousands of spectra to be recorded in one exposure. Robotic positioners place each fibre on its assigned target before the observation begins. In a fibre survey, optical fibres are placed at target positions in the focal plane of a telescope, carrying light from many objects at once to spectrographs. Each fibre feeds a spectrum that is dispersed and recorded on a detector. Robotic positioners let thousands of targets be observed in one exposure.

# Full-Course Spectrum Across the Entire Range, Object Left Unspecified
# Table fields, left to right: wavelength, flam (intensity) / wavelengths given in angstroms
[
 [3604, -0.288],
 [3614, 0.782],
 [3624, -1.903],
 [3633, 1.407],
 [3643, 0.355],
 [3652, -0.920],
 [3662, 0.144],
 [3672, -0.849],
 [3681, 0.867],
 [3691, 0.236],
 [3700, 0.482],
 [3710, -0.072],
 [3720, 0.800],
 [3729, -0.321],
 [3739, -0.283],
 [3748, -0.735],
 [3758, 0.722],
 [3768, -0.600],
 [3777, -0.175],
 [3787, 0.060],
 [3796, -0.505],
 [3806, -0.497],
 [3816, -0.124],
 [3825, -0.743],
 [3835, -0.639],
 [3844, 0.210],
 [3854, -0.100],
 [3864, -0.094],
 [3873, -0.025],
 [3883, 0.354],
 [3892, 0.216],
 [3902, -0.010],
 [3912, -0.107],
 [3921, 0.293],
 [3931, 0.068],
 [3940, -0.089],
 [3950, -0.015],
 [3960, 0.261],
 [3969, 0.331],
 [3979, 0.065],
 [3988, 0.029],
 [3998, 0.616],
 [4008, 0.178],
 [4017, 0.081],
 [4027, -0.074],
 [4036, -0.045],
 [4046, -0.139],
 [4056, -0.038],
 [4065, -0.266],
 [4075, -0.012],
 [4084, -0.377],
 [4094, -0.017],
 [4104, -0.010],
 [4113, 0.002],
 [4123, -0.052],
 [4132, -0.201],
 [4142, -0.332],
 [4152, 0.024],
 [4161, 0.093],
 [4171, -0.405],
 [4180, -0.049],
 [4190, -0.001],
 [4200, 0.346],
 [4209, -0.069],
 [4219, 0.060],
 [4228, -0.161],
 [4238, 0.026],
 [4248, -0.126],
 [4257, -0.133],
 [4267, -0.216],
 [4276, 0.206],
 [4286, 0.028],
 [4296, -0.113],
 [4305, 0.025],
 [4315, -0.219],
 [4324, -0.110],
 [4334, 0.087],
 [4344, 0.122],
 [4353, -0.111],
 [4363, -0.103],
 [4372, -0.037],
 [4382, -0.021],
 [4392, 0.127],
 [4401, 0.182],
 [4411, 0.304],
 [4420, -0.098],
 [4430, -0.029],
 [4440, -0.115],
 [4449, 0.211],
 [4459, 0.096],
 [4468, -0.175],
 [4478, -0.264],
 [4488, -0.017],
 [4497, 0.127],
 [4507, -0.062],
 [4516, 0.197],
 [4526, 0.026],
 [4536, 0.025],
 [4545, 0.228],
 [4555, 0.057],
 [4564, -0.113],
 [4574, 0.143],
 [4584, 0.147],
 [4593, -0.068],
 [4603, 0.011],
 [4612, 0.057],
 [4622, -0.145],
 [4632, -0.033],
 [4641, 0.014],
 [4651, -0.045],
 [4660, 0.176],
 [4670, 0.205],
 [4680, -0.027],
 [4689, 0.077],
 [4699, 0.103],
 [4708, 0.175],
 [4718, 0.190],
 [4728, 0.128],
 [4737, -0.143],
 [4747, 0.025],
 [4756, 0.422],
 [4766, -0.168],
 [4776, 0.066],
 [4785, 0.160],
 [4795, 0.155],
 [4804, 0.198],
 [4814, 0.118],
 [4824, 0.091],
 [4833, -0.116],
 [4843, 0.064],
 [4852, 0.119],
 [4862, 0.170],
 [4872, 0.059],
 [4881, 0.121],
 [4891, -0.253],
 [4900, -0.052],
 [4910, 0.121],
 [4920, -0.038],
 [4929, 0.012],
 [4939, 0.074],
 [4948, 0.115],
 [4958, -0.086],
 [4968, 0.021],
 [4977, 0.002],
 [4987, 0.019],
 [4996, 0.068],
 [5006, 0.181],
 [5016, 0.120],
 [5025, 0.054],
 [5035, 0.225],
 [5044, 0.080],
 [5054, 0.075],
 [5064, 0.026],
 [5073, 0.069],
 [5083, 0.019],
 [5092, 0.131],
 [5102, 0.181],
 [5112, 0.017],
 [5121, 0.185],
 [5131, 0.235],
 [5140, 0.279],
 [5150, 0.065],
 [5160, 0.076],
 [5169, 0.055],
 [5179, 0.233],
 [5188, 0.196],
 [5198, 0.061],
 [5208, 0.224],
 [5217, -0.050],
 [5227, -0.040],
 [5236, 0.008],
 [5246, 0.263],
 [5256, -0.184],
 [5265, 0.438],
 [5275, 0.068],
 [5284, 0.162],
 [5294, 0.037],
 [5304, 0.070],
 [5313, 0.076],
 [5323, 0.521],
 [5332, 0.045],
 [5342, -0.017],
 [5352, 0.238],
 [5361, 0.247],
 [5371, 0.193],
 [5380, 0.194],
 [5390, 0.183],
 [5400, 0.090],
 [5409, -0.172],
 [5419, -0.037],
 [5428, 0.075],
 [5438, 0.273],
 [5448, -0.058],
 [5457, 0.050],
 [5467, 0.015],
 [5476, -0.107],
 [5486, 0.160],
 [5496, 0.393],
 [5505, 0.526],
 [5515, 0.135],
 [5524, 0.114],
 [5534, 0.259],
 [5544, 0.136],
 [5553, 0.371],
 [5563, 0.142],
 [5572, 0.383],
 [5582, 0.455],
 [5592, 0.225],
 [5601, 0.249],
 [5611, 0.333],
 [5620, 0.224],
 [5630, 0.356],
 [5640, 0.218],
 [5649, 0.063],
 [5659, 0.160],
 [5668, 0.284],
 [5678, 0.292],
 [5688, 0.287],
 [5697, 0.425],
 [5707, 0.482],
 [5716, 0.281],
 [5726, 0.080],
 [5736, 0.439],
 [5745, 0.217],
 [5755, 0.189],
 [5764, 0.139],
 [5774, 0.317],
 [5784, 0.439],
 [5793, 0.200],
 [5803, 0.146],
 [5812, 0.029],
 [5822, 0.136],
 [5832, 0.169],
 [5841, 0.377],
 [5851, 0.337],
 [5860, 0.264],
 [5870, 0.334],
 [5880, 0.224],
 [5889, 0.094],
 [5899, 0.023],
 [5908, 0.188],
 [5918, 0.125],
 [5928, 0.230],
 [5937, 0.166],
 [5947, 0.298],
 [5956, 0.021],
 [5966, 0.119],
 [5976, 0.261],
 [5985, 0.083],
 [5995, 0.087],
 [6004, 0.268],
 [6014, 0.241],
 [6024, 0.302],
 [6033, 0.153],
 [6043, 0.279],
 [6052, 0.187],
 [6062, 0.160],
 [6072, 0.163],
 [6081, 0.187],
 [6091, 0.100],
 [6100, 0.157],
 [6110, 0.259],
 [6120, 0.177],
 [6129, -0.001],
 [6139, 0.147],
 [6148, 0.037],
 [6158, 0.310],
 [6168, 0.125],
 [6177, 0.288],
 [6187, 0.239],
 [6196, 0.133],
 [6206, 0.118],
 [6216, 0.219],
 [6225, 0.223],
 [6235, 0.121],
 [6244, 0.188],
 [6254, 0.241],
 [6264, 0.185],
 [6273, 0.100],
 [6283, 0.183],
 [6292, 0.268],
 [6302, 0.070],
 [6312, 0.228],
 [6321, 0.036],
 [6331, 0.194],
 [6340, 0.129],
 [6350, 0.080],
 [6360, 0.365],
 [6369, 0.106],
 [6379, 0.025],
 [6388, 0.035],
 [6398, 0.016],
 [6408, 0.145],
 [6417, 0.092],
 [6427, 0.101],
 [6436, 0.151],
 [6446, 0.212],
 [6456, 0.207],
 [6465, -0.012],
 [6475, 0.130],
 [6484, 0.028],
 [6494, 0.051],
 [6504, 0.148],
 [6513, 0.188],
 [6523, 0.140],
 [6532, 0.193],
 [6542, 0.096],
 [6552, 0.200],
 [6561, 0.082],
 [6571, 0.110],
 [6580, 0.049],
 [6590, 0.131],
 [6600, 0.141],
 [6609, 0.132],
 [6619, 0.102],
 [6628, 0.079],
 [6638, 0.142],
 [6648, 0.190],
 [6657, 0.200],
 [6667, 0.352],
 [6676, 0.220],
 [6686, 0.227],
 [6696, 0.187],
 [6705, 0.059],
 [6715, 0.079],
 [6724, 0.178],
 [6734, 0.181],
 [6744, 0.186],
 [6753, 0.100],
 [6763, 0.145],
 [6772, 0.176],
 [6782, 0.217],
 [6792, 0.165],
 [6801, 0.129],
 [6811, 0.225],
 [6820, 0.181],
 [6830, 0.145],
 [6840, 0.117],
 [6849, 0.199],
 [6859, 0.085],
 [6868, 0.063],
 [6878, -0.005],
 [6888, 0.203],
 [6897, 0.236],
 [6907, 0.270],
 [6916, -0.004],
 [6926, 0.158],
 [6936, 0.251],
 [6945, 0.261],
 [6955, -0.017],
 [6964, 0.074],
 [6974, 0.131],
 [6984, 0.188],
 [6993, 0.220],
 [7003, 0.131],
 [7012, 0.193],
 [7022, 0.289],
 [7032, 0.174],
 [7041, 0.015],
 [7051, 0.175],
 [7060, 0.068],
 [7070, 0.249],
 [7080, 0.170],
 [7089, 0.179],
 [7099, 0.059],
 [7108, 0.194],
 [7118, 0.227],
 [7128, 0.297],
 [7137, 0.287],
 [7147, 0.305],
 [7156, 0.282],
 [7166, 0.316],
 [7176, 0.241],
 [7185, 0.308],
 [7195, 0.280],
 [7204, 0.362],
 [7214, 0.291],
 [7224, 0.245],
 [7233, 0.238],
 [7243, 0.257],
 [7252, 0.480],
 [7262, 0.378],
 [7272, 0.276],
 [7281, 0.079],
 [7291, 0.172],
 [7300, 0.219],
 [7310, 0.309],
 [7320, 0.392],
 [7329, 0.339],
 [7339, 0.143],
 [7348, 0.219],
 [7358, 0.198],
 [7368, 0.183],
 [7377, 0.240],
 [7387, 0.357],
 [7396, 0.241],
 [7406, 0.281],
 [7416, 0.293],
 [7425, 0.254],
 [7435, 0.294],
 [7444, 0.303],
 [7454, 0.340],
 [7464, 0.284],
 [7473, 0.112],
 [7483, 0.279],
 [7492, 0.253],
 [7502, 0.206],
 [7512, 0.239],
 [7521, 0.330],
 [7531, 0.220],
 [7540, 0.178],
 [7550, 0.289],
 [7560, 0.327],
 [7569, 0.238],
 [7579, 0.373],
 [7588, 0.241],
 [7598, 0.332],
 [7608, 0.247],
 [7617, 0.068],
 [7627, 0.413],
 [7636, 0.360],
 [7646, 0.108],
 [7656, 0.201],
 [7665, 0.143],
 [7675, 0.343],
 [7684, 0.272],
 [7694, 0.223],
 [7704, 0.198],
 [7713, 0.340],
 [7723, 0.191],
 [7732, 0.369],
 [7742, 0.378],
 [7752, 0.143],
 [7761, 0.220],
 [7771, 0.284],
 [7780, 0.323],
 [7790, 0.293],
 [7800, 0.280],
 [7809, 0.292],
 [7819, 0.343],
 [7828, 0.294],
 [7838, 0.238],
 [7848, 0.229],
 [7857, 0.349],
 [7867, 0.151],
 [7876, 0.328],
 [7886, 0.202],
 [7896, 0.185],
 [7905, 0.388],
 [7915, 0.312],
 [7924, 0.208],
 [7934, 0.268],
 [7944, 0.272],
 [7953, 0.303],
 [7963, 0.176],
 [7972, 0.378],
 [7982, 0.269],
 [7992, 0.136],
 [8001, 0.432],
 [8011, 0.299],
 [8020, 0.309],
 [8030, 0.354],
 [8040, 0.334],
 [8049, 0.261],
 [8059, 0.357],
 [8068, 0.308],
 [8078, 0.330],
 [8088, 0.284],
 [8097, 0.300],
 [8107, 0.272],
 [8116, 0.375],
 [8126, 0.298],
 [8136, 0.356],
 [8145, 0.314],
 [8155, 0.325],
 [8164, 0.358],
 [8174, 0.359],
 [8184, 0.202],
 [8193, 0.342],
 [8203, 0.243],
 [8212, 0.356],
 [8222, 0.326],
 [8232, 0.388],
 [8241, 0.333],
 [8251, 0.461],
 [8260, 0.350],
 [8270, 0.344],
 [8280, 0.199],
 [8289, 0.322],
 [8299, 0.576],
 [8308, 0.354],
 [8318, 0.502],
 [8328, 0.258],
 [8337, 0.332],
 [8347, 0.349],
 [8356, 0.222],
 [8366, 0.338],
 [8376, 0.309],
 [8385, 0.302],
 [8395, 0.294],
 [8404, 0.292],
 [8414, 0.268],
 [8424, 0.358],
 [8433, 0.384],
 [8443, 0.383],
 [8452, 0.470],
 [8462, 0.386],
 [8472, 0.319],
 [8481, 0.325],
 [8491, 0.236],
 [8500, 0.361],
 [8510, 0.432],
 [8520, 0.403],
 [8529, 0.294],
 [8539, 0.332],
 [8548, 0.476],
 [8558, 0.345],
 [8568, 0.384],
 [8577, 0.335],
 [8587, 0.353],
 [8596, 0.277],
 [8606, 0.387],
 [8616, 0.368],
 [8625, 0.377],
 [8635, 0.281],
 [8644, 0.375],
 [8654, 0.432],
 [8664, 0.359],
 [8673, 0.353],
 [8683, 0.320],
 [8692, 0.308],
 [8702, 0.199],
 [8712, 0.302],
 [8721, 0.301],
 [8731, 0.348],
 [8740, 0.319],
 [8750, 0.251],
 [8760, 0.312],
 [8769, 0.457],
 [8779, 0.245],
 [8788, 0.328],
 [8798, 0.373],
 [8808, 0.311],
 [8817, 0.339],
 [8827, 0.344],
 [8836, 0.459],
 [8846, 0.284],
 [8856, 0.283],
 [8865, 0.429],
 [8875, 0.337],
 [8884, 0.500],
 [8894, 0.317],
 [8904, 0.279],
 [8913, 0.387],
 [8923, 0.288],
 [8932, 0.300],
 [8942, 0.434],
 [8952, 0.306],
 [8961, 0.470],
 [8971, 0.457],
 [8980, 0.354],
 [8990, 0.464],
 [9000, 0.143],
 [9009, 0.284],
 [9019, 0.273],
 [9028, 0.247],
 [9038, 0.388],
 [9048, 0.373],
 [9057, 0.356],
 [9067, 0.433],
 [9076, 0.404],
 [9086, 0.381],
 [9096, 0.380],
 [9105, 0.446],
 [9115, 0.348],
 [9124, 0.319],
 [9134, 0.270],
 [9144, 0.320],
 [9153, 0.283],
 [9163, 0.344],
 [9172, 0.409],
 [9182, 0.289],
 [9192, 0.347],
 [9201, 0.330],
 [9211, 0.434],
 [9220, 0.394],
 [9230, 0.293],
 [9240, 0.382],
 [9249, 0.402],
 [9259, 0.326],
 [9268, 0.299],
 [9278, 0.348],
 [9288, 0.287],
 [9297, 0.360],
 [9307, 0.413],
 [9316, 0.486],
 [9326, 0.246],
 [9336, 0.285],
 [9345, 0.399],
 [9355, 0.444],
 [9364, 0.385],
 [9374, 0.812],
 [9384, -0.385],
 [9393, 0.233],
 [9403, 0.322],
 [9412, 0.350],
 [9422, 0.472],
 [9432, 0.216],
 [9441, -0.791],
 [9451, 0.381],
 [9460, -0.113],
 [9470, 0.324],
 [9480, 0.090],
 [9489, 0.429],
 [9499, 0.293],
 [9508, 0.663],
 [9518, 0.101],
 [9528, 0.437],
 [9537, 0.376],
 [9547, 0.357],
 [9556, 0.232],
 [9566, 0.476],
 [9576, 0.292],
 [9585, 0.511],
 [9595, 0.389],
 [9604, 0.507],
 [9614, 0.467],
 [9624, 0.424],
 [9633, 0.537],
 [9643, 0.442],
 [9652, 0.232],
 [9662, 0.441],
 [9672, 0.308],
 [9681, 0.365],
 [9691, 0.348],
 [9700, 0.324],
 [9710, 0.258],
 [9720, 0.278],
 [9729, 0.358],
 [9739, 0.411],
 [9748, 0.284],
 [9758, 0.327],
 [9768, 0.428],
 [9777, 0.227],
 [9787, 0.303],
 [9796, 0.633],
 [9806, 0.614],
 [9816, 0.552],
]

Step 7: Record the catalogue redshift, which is 0.790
